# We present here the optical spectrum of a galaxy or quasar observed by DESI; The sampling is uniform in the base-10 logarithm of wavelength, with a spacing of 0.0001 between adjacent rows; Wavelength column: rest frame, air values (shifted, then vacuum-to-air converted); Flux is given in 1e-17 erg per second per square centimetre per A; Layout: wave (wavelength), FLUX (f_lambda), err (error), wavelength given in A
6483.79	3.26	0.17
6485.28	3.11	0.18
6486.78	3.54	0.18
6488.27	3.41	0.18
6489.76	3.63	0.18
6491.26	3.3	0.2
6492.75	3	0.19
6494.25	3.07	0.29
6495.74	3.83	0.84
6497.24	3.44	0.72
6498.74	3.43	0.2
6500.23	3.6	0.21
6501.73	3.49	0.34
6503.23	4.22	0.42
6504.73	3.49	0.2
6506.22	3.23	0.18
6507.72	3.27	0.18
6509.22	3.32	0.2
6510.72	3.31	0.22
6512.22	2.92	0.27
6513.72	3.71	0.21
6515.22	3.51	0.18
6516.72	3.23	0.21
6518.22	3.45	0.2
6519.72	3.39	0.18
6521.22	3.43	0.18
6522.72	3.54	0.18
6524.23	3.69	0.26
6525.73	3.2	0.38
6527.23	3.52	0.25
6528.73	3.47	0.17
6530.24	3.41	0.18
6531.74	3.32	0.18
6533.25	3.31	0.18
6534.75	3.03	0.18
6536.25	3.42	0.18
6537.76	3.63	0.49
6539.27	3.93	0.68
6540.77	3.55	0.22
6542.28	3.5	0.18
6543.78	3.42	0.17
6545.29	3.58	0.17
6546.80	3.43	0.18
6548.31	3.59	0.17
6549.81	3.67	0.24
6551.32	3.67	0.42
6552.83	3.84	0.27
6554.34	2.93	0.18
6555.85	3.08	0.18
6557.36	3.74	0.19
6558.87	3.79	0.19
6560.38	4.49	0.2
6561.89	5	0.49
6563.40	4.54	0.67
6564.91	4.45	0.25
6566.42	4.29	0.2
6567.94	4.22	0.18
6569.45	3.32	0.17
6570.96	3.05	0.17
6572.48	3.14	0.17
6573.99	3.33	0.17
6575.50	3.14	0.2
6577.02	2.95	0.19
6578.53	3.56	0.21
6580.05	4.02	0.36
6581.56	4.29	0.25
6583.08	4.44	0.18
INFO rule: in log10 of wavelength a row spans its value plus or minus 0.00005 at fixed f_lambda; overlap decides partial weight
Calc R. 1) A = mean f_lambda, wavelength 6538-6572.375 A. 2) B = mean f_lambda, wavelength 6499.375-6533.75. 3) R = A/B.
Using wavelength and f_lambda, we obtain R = 1.1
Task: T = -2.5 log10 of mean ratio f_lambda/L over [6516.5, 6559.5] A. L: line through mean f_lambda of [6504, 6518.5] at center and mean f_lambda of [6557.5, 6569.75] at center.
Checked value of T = 0.10 mag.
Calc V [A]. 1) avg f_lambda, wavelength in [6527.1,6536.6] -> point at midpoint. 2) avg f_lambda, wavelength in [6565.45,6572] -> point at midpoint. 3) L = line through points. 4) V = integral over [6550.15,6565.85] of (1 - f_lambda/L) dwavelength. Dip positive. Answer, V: -1.5 A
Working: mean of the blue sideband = 3.34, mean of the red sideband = 3.72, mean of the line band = 3.95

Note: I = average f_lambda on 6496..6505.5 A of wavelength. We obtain 3.62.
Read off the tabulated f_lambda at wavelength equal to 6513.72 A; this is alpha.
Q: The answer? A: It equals 3.71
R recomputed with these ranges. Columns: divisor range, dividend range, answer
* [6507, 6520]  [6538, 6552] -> 1.08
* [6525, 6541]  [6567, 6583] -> 1.03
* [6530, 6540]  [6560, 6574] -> 1.17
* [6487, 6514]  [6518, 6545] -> 1.01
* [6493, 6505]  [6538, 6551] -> 1.01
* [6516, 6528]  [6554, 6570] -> 1.17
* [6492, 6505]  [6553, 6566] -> 1.14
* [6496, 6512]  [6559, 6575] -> 1.14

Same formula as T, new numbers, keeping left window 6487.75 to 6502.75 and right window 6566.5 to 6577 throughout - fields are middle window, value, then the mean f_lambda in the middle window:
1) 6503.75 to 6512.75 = 0.04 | 3.29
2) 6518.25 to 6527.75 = -0.01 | 3.46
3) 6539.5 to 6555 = -0.04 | 3.54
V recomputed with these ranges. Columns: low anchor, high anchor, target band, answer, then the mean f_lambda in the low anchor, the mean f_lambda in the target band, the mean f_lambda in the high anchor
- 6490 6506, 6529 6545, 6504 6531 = 0.6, 3.48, 3.39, 3.46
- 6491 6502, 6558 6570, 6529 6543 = 1.6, 3.4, 3.45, 4.27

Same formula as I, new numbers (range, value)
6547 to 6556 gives 3.49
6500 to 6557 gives 3.46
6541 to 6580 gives 3.67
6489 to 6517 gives 3.42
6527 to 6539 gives 3.4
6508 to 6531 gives 3.4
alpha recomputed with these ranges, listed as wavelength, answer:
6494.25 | 3.07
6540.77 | 3.55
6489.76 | 3.63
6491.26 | 3.3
